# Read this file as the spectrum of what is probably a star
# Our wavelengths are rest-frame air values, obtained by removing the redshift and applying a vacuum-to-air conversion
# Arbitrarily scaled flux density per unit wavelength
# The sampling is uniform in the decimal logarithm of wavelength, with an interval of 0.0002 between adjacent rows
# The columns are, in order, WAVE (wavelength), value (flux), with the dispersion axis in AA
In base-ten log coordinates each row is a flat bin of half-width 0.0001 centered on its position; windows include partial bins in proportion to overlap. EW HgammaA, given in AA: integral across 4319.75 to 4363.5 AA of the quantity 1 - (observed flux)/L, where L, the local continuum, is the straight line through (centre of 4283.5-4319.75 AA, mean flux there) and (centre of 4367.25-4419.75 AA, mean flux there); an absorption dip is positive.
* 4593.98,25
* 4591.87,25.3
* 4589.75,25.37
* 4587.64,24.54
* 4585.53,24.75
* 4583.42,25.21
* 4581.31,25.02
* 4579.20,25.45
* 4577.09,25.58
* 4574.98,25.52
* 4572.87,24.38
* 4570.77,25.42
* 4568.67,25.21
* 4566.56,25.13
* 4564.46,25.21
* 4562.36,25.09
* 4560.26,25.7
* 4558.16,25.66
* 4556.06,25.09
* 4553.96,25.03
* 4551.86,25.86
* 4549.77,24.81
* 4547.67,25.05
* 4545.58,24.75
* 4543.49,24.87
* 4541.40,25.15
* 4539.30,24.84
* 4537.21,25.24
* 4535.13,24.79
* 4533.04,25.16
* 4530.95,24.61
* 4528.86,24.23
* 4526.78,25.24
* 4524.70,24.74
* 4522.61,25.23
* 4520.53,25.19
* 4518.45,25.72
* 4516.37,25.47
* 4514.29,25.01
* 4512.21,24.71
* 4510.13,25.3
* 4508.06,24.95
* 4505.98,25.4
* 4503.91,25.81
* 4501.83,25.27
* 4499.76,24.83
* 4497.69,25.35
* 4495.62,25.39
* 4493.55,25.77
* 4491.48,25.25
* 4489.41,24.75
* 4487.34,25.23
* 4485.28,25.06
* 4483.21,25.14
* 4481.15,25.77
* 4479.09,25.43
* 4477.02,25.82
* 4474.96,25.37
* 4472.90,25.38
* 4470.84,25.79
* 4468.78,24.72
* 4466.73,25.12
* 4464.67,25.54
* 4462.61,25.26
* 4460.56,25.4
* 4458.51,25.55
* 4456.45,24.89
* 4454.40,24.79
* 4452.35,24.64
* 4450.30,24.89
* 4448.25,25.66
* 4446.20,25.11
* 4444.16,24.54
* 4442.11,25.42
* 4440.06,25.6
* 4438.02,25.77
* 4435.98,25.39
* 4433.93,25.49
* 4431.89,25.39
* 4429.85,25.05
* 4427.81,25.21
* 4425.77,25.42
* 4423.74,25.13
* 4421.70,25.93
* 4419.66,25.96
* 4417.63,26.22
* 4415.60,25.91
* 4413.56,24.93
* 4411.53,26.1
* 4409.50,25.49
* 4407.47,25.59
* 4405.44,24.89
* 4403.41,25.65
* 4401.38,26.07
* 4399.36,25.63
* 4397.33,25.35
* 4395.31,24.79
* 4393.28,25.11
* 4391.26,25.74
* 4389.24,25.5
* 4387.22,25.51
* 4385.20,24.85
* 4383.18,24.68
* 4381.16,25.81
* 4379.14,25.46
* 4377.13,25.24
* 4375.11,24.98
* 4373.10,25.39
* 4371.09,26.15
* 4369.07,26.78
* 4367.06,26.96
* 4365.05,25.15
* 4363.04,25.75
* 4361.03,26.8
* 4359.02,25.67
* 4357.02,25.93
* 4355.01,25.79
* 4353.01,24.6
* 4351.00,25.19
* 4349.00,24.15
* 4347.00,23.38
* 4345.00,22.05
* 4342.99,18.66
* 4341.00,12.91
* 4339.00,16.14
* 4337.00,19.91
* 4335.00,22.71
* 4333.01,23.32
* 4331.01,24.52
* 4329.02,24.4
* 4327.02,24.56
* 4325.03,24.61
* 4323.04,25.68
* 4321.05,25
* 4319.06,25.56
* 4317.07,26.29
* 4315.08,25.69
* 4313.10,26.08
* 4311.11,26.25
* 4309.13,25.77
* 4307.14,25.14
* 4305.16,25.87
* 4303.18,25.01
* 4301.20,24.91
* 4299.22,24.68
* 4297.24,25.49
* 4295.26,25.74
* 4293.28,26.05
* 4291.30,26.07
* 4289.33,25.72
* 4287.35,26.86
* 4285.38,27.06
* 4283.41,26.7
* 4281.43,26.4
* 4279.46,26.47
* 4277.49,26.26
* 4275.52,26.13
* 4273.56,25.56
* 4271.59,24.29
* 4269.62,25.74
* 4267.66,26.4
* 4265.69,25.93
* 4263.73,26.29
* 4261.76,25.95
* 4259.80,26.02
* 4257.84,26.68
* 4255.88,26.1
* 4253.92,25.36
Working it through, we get 4.2 AA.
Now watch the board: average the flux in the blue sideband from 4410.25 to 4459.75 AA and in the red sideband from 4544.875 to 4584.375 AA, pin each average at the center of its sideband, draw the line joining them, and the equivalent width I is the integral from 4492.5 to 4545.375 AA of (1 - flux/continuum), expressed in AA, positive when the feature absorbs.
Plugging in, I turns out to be 0.32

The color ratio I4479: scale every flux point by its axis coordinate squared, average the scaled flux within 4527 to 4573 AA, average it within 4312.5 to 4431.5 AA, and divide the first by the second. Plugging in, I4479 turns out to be 1.10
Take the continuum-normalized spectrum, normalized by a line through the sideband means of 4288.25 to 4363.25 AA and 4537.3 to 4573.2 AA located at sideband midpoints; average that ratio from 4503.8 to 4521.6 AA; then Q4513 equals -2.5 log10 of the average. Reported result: -0.01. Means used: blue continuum 24.2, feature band 25.3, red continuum 25.2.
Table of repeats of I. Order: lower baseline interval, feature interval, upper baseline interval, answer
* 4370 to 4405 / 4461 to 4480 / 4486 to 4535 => -0.1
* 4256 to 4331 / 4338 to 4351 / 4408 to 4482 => 2.9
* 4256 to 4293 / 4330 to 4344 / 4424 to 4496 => 3.3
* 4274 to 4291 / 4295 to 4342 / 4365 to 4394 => 3.9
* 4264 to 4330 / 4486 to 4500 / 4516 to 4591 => 0.0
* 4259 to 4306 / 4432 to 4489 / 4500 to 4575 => 0.2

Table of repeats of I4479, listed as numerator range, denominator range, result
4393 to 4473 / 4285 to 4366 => 1.09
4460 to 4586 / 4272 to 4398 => 1.10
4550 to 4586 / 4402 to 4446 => 1.06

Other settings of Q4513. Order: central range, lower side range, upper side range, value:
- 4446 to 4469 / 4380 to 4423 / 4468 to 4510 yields 0.01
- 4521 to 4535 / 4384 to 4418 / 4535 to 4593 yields 0.02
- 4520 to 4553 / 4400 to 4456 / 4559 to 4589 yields 0.01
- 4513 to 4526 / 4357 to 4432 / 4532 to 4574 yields 0.00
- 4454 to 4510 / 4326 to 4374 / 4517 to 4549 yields -0.03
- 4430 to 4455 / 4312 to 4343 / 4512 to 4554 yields -0.05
